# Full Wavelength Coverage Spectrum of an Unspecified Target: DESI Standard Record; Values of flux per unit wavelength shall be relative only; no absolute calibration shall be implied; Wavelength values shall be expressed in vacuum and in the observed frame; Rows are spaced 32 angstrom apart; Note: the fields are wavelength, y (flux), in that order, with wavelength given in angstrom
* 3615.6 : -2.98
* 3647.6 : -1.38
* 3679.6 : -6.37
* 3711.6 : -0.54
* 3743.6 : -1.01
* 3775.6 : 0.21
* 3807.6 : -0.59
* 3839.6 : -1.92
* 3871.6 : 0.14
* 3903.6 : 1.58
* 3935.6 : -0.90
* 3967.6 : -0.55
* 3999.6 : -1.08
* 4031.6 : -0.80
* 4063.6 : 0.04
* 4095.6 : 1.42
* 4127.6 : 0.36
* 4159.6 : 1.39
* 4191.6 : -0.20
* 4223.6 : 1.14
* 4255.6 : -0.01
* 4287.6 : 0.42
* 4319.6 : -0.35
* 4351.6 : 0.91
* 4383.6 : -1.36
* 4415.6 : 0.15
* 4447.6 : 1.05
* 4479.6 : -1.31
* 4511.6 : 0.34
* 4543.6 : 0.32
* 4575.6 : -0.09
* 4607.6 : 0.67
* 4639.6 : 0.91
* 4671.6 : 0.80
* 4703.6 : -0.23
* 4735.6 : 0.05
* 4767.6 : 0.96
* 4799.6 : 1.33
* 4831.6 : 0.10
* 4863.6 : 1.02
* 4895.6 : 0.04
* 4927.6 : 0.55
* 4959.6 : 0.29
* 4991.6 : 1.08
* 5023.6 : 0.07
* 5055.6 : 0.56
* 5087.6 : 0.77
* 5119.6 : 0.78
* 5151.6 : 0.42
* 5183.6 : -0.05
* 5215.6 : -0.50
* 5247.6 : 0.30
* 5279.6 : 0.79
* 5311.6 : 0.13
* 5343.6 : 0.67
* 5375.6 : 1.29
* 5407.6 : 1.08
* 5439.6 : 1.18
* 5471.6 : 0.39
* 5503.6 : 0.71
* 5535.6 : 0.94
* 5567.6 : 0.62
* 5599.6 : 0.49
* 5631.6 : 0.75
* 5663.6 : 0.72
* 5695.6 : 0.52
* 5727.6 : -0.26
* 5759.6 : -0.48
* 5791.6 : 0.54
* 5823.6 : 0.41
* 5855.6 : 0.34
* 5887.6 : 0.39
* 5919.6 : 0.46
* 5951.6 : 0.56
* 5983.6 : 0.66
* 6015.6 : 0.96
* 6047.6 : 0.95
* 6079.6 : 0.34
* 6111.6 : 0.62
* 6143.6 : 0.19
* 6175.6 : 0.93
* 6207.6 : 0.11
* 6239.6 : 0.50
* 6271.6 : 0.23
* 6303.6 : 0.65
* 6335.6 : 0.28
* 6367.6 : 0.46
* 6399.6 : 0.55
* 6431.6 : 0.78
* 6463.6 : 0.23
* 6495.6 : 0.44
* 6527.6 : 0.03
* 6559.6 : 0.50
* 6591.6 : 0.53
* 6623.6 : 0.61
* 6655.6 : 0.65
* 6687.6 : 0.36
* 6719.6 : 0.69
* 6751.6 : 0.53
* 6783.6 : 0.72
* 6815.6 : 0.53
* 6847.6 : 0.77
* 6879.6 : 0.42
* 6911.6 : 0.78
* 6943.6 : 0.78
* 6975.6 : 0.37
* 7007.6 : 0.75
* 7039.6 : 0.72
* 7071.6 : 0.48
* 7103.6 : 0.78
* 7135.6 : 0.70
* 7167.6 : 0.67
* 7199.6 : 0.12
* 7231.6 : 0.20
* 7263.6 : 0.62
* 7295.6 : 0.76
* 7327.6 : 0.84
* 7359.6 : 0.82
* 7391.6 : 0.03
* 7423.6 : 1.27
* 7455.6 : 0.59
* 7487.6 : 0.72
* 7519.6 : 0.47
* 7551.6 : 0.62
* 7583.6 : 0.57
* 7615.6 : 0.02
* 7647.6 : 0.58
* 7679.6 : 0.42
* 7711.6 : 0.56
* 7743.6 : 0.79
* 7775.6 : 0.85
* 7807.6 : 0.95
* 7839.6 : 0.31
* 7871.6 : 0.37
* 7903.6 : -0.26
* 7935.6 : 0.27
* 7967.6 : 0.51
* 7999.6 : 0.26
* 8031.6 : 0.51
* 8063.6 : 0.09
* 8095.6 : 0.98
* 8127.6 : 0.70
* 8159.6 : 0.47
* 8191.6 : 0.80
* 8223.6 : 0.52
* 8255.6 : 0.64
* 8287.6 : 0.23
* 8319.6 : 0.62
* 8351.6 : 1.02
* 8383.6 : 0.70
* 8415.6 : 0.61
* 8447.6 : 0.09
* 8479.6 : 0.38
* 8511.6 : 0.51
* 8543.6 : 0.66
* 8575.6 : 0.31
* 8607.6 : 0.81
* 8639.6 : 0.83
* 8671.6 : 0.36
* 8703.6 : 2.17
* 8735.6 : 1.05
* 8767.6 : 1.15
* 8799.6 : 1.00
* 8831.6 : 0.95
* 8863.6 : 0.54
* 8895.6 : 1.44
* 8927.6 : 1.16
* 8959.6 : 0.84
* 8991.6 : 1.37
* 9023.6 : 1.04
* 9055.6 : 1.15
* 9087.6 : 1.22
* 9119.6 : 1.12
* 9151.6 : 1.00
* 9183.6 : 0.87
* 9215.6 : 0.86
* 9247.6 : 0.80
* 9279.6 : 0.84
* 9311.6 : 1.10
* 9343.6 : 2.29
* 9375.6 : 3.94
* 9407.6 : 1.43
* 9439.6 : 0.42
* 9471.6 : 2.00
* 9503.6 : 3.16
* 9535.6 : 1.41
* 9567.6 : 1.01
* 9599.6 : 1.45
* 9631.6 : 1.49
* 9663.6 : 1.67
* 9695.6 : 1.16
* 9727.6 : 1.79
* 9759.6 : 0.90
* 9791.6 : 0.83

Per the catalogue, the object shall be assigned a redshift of 1.33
